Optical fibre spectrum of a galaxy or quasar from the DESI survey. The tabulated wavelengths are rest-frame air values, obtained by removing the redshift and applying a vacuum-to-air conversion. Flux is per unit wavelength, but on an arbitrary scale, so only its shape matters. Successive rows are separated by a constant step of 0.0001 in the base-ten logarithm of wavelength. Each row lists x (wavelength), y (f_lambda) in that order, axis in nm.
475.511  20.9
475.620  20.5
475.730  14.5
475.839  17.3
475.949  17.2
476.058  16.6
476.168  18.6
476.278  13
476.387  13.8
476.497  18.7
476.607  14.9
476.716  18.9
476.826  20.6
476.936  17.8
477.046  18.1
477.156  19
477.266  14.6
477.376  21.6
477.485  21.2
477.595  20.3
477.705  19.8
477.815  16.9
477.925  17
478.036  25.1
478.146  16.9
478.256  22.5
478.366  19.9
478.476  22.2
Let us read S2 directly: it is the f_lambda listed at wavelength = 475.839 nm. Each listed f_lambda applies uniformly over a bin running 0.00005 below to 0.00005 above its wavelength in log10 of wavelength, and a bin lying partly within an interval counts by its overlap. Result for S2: 17.3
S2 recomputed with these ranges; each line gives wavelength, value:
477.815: 16.9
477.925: 17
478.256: 22.5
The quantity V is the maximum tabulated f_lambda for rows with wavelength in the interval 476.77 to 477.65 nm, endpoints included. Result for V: 21.6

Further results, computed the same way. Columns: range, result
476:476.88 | 20.6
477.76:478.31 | 25.1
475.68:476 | 17.3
